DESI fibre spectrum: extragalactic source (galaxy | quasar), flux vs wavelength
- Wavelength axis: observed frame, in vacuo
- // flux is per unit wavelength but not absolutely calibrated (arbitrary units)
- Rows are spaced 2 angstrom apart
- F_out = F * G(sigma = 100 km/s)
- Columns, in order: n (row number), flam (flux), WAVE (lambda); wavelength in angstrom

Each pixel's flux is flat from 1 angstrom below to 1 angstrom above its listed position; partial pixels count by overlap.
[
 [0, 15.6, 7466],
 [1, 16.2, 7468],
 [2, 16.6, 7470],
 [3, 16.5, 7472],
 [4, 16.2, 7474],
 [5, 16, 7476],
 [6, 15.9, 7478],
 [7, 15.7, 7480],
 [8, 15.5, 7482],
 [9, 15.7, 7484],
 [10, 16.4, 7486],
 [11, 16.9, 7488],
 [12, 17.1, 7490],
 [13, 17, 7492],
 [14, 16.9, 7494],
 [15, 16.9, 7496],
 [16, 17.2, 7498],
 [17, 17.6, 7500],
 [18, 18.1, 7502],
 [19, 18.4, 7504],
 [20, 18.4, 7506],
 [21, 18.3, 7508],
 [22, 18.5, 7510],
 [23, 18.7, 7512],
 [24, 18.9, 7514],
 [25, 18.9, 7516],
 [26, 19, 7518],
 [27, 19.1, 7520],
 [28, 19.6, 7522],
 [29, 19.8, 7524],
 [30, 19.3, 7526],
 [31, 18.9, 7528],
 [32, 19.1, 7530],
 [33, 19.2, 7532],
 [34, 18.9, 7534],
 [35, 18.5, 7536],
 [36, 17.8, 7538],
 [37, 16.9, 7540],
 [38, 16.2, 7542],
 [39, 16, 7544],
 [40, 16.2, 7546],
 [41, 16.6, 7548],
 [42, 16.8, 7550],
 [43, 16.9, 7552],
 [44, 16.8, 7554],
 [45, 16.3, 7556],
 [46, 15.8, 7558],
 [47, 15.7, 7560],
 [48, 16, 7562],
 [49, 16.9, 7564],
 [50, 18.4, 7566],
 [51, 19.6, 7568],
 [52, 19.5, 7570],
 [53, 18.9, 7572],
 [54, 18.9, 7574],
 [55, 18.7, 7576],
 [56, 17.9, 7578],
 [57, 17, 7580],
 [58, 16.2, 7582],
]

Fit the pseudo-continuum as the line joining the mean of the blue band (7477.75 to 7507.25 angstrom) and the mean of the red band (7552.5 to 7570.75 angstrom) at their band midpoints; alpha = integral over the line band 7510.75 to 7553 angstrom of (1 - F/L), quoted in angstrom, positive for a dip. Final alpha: -2.7 angstrom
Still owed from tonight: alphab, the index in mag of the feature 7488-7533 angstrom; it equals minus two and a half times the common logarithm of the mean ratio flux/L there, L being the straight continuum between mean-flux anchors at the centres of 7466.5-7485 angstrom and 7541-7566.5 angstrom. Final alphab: -0.135 mag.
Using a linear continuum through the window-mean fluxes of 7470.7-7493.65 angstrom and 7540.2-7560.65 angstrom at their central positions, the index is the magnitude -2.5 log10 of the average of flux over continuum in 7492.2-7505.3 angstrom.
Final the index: -0.08 mag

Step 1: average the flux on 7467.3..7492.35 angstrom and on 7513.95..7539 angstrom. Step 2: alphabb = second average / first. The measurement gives 1.2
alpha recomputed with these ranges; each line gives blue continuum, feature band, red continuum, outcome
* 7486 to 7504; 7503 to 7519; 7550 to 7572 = -1.3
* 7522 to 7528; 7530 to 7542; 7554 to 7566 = 0.2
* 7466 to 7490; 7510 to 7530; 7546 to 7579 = -2.7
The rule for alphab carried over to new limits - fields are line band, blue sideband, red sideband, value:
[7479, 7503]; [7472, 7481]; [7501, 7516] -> 0.025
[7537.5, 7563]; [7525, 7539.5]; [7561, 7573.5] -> 0.128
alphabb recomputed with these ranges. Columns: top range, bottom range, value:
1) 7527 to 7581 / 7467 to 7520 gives 1.02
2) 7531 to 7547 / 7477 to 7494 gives 1.07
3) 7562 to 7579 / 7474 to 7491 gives 1.14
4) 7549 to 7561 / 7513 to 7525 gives 0.85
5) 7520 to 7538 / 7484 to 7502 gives 1.12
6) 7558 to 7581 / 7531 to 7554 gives 1.04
